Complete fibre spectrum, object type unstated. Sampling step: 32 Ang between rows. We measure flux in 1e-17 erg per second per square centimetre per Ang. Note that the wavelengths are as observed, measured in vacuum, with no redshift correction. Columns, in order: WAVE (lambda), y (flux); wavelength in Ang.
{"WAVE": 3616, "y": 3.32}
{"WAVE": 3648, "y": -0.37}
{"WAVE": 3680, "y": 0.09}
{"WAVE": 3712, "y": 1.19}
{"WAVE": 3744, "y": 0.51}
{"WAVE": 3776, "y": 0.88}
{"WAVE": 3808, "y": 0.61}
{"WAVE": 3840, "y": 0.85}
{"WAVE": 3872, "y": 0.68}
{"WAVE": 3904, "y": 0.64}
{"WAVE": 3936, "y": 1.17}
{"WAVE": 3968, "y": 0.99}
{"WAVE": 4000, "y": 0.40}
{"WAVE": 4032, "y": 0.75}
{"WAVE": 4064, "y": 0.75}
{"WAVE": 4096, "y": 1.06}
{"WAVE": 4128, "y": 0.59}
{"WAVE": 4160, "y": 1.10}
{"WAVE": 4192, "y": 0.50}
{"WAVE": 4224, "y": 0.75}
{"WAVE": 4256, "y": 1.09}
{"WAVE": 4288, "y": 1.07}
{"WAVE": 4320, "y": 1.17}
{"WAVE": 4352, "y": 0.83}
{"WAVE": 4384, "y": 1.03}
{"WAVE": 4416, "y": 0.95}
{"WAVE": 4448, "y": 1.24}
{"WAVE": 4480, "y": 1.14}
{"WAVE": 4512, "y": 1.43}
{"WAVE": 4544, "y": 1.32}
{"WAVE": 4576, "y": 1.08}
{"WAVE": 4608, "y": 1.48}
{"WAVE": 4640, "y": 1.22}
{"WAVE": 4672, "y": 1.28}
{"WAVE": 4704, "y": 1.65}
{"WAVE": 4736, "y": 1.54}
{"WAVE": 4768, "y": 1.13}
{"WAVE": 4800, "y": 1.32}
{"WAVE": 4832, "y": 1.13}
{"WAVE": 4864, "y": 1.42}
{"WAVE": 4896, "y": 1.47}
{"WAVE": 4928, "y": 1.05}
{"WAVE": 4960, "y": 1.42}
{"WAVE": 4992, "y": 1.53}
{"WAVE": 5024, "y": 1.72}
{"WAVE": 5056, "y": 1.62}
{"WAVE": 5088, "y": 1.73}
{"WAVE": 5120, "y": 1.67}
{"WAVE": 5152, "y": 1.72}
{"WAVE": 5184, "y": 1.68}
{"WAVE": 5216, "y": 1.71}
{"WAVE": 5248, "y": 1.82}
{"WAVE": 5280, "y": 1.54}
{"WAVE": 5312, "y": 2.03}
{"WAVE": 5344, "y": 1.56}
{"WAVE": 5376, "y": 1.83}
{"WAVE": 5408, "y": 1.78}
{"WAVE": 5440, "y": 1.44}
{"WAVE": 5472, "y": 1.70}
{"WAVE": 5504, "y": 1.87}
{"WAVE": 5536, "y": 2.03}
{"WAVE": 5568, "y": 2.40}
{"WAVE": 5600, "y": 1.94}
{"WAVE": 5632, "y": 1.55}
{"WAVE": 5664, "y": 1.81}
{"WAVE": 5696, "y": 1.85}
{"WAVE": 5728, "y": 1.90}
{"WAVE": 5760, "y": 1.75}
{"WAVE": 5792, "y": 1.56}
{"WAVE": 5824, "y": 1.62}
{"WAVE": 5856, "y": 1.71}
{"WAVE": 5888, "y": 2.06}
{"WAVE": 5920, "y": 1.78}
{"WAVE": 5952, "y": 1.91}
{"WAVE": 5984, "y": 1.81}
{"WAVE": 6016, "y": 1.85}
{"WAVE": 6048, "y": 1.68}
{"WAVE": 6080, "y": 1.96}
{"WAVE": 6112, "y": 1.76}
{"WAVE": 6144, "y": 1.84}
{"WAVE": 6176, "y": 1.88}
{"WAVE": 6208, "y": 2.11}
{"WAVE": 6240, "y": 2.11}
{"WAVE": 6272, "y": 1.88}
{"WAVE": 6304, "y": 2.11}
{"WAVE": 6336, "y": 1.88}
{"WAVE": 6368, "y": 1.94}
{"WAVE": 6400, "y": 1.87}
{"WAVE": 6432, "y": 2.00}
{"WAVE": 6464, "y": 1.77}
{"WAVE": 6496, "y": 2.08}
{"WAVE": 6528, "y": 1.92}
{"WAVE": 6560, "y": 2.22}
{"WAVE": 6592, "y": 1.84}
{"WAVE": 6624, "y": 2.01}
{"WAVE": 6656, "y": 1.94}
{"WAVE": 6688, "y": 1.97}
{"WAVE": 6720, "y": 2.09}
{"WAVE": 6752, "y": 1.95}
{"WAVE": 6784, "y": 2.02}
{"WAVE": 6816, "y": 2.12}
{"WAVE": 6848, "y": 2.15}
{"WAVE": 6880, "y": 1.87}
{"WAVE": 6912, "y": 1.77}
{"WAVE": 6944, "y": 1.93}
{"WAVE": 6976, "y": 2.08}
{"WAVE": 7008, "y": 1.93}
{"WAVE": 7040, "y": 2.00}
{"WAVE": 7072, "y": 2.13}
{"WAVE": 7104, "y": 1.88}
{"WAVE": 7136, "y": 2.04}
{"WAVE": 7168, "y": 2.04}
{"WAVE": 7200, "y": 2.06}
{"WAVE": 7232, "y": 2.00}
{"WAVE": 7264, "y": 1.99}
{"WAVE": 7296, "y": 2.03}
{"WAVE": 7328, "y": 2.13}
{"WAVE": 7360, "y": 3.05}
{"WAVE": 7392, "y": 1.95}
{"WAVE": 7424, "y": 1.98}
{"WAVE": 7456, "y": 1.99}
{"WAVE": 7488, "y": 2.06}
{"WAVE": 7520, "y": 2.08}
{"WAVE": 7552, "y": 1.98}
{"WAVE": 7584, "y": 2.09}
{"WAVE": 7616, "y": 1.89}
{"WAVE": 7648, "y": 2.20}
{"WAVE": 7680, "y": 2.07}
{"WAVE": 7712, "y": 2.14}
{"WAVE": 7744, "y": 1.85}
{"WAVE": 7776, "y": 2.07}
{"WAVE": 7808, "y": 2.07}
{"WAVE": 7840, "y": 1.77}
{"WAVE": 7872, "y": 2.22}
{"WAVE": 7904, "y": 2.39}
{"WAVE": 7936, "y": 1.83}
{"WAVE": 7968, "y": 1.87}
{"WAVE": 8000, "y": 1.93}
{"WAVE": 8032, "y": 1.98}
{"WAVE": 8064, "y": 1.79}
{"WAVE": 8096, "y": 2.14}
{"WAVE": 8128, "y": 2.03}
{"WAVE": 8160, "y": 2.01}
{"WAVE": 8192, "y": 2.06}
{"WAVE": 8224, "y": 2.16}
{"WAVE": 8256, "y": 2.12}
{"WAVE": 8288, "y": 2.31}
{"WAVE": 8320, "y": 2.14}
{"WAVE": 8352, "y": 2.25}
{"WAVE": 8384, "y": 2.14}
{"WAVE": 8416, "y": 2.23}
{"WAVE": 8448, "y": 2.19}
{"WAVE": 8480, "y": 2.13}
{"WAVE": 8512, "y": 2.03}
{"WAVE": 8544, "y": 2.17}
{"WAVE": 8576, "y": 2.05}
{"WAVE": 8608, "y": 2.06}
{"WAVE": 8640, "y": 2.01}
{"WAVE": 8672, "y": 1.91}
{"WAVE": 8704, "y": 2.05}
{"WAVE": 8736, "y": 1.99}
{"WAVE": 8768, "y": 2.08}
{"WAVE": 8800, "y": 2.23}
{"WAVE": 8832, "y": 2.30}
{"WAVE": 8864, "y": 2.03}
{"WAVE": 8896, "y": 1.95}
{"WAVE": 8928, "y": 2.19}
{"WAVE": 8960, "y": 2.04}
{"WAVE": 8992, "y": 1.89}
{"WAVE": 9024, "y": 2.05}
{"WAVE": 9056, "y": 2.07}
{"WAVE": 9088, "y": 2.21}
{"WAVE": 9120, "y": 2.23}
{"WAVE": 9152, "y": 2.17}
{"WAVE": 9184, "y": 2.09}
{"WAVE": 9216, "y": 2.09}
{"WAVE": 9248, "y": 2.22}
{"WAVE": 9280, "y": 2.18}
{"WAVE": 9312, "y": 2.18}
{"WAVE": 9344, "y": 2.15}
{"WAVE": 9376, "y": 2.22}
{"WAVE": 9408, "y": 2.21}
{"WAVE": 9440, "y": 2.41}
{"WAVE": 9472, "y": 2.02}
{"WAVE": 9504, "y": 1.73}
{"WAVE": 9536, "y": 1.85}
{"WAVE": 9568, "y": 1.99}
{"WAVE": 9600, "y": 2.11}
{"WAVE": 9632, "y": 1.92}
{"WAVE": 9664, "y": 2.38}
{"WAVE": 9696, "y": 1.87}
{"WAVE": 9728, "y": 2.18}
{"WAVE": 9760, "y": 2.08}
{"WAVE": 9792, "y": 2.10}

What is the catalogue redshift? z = 0.12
